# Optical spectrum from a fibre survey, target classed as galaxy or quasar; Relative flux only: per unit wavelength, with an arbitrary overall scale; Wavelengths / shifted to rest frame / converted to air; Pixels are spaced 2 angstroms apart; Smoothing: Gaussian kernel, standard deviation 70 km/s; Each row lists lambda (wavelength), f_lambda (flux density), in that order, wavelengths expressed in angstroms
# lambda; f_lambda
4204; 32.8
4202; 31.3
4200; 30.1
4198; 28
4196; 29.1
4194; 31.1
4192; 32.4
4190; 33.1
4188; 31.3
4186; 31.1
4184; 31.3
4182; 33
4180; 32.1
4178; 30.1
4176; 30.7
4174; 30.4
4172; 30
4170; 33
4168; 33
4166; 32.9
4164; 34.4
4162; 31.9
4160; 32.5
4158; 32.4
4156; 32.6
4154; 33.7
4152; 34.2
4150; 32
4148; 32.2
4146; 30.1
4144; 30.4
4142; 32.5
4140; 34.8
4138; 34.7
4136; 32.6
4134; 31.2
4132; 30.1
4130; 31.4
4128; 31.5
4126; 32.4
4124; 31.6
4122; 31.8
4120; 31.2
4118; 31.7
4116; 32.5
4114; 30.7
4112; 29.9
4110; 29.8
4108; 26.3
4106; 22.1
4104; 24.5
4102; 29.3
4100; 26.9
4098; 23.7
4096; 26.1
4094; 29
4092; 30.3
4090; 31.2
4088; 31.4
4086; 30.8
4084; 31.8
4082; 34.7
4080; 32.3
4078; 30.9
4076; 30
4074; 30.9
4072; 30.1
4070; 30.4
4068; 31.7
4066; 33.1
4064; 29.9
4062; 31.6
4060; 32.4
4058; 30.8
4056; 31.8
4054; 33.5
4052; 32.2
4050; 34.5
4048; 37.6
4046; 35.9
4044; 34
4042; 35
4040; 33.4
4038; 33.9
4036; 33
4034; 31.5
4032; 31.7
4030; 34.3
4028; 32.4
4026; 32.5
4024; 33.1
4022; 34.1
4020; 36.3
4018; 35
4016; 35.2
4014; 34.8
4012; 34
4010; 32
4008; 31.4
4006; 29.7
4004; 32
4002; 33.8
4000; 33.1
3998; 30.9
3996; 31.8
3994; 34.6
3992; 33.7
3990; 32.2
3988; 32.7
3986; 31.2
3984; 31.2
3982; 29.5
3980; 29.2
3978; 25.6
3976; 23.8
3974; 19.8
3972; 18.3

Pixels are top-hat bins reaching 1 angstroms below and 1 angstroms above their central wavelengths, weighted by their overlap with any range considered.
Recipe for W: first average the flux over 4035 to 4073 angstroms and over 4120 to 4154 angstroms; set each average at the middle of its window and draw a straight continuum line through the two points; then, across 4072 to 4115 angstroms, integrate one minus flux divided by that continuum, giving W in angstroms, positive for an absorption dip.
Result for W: 4.4 angstroms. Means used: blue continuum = 32.9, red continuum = 32.1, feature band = 29.2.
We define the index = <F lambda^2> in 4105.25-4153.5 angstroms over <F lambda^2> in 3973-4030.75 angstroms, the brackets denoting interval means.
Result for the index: 1.05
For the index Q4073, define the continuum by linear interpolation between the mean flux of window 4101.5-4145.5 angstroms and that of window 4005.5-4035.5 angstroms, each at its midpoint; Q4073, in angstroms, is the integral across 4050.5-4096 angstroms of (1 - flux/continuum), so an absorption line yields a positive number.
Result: 0.8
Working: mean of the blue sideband 33.3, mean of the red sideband 30.6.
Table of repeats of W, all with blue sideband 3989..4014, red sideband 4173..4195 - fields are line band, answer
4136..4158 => -0.7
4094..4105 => 1.9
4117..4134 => 0.2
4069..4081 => 0.5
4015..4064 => -1.8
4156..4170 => -0.5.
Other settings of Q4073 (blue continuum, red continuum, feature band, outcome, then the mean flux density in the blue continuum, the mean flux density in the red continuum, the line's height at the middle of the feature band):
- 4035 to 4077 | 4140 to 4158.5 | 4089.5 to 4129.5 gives 4.1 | 32.7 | 32.4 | 32.5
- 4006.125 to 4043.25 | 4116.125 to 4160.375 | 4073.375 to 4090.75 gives 0.6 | 33.4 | 32.2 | 32.8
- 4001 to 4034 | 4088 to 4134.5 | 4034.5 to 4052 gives -1.2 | 33.2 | 29.4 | 32.2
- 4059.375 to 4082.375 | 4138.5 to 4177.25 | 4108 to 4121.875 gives 0.5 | 31.4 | 32.3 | 31.9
